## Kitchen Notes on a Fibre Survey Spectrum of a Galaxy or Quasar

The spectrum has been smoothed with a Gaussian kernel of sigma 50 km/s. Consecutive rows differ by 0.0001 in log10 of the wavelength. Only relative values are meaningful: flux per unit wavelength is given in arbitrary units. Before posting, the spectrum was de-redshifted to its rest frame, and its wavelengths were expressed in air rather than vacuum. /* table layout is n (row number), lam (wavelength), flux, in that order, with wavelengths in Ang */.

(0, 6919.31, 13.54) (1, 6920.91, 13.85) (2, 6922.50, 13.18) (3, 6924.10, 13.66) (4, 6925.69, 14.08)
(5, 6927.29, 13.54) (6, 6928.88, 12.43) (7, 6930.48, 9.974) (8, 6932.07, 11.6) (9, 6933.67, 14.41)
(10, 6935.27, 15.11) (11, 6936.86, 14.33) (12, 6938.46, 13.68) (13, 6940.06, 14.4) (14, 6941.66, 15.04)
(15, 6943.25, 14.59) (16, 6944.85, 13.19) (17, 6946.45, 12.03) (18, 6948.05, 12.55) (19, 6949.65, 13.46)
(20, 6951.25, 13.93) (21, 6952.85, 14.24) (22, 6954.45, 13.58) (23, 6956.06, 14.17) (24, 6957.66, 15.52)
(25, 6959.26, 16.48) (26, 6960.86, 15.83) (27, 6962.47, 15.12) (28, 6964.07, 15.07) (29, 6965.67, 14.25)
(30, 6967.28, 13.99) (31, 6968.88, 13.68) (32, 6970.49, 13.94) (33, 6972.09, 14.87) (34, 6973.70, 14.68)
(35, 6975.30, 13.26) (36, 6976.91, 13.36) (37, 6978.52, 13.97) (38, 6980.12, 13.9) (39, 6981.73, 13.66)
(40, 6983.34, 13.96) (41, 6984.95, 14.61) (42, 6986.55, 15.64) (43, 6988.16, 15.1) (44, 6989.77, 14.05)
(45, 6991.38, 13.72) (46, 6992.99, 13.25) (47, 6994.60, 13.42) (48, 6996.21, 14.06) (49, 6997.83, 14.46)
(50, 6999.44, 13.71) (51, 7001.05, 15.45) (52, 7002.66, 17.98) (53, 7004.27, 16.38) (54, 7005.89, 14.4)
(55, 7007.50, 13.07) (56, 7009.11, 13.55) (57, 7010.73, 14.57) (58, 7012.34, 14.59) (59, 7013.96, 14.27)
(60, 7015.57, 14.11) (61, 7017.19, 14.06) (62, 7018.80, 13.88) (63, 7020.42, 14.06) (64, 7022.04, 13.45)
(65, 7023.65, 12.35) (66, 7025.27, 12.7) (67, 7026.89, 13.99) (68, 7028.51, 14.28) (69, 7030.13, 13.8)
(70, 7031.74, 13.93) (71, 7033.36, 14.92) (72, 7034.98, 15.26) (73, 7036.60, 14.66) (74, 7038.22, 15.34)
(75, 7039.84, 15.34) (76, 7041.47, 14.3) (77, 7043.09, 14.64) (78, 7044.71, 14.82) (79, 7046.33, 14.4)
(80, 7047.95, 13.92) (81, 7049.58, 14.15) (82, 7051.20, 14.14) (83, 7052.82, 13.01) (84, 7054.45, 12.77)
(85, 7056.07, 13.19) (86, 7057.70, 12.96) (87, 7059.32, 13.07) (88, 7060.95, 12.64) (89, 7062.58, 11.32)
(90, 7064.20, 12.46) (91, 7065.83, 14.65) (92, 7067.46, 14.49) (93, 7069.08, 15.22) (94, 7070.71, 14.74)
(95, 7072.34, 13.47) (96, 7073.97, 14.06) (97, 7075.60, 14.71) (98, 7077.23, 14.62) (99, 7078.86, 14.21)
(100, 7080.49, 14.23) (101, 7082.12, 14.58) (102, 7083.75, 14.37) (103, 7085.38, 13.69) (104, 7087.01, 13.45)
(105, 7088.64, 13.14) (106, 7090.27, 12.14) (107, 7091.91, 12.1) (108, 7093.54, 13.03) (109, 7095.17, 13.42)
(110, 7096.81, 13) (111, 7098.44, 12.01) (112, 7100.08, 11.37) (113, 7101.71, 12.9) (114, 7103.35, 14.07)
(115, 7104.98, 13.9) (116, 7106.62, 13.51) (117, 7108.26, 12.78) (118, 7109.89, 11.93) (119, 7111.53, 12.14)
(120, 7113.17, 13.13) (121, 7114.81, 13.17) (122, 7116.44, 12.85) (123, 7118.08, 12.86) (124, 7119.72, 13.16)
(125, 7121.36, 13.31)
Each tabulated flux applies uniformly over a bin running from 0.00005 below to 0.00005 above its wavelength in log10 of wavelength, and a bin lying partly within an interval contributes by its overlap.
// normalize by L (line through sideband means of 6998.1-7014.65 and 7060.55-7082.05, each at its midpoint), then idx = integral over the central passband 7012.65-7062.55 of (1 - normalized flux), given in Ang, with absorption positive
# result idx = 1.7 Ang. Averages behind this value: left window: 14.8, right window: 14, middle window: 13.9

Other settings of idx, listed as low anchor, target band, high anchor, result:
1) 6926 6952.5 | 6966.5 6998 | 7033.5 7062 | -0.9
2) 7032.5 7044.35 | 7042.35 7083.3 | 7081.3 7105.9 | 0.7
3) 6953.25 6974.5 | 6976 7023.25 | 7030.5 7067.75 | 0.3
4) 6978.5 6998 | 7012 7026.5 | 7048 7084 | 0.3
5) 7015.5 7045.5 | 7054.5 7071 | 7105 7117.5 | 0.3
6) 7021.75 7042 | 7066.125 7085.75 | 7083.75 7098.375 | -1.6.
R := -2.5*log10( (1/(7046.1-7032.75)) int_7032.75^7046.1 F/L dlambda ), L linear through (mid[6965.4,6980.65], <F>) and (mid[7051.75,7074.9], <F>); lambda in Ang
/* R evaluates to -0.099 mag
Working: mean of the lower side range 14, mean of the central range 14.9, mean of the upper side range 13.4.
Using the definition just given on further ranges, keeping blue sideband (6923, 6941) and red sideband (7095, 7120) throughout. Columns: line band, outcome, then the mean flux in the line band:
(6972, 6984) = -0.052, 13.9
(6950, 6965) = -0.118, 14.8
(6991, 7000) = -0.045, 13.8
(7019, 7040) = -0.081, 14.1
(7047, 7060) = -0.032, 13.4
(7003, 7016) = -0.106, 14.5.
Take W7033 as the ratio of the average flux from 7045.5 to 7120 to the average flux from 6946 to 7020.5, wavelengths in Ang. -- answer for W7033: 0.93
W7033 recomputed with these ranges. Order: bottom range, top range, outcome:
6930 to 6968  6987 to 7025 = 1.01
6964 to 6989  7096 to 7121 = 0.90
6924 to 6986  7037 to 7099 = 0.98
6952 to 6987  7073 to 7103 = 0.93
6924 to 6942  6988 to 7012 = 1.07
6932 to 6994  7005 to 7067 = 0.98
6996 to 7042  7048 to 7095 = 0.95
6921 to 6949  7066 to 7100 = 1.02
